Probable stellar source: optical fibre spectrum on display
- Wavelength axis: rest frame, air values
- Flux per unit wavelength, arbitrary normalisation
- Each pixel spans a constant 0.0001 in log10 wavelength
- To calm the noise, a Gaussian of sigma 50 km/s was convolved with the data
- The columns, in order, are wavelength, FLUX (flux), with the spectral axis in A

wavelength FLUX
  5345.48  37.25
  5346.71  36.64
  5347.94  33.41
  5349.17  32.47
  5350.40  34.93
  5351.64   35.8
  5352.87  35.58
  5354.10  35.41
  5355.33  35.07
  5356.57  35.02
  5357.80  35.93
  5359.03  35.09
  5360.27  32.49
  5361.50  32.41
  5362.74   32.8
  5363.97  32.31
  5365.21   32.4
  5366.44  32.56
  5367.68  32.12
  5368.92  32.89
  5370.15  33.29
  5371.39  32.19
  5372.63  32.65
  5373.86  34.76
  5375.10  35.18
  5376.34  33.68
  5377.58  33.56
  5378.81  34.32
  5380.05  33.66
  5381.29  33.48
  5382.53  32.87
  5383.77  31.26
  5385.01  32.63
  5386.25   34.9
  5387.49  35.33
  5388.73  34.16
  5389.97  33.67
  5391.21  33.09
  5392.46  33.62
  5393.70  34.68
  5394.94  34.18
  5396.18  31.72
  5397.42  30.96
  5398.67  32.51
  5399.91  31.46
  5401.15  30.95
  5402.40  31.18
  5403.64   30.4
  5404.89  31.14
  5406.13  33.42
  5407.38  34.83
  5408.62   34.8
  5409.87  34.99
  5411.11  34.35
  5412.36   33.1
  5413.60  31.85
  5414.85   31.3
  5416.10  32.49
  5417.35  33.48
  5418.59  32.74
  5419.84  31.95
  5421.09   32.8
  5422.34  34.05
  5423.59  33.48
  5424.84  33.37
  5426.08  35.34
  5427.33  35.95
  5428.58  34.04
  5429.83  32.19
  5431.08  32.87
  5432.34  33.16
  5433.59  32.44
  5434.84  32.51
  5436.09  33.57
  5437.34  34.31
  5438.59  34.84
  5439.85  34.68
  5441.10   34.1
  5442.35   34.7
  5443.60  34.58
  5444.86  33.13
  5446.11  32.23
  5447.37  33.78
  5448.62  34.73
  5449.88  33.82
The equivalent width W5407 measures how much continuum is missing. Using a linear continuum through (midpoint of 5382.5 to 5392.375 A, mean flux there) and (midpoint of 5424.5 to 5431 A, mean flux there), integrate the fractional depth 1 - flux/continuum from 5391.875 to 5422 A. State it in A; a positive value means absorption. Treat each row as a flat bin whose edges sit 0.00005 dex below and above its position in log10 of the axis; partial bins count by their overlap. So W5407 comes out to 0.99 A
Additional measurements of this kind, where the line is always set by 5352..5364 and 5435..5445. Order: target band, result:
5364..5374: 0.47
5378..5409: 1.17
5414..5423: 0.42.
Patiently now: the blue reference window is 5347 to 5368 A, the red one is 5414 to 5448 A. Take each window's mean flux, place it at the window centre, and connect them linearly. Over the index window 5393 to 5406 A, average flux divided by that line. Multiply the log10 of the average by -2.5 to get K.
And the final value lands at 0.055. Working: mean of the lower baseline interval 33.9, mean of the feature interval 32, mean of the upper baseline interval 33.5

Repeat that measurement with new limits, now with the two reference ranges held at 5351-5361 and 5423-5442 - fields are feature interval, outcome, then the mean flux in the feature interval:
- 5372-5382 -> 0.02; 33.9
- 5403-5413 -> 0.03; 33.4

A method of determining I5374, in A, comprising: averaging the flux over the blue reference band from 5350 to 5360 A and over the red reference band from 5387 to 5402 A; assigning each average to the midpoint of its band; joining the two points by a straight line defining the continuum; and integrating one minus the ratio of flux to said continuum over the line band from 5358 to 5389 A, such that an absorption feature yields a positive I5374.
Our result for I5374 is 0.7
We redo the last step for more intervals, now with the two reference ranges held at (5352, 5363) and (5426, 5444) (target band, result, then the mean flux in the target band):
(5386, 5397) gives 0.1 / 33.9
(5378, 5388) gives 0.2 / 33.6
